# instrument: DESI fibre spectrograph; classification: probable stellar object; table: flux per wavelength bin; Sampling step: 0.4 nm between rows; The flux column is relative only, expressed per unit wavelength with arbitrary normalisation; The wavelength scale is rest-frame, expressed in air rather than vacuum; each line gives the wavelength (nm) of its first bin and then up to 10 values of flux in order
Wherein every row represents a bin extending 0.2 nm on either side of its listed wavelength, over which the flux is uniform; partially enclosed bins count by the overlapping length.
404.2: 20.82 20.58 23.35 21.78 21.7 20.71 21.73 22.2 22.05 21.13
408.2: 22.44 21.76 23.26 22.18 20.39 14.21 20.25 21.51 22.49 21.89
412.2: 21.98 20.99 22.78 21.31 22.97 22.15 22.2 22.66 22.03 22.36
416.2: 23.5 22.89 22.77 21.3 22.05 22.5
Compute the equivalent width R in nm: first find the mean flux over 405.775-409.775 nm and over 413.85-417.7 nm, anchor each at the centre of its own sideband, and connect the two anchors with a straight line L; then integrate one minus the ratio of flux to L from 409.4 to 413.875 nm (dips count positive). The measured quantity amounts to 0.24 nm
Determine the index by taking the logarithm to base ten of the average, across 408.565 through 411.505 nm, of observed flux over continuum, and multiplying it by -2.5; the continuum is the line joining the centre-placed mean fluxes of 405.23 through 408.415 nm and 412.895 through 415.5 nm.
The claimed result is 0.07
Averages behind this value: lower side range 21.7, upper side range 22.3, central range 20.6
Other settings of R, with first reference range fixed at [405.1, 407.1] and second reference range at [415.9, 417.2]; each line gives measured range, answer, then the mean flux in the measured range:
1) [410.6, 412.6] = 0.06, 21.7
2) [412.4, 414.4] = 0.05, 22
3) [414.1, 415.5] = 0.03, 22.3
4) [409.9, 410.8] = 0.19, 17.6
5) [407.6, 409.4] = -0.01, 22.2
